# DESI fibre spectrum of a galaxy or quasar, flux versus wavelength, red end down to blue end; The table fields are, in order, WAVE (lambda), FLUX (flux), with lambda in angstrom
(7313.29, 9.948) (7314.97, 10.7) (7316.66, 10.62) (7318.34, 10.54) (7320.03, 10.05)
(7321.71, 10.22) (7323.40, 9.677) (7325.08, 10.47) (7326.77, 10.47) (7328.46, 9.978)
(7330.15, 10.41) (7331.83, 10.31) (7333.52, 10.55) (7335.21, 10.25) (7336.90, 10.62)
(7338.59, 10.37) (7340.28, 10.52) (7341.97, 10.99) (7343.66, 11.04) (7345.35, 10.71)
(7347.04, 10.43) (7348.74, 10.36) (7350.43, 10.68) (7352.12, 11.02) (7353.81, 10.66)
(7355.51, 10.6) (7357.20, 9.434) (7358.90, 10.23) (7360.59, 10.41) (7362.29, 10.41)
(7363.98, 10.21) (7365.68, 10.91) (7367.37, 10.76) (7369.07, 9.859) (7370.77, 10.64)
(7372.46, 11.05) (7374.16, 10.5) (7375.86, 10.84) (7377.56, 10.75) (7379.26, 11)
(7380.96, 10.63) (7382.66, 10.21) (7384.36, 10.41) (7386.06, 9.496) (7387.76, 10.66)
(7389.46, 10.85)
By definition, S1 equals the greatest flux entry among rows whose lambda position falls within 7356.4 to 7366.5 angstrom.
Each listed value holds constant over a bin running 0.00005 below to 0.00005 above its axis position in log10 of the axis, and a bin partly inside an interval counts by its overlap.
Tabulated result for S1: 10.91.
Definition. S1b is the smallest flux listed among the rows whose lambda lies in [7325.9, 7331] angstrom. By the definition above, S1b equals 9.978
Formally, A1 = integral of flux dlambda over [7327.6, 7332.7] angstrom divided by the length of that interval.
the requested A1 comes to 10.2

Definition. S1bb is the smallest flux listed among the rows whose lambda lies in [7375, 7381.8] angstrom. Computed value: 10.63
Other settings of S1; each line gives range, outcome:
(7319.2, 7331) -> 10.47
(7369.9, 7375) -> 11.05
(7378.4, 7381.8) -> 11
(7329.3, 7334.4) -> 10.55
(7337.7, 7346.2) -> 11.04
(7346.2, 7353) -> 11.02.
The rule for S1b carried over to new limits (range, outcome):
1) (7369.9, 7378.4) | 10.5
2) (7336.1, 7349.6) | 10.36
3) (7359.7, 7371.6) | 9.859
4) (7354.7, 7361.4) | 9.434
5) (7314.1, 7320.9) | 10.05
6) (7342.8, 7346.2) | 10.71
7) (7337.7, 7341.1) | 10.37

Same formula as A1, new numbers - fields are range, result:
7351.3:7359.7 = 10.4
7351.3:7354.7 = 10.8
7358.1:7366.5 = 10.4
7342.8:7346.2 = 10.9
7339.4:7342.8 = 10.8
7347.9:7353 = 10.7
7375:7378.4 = 10.8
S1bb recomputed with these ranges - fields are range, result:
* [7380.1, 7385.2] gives 10.21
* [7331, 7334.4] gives 10.31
